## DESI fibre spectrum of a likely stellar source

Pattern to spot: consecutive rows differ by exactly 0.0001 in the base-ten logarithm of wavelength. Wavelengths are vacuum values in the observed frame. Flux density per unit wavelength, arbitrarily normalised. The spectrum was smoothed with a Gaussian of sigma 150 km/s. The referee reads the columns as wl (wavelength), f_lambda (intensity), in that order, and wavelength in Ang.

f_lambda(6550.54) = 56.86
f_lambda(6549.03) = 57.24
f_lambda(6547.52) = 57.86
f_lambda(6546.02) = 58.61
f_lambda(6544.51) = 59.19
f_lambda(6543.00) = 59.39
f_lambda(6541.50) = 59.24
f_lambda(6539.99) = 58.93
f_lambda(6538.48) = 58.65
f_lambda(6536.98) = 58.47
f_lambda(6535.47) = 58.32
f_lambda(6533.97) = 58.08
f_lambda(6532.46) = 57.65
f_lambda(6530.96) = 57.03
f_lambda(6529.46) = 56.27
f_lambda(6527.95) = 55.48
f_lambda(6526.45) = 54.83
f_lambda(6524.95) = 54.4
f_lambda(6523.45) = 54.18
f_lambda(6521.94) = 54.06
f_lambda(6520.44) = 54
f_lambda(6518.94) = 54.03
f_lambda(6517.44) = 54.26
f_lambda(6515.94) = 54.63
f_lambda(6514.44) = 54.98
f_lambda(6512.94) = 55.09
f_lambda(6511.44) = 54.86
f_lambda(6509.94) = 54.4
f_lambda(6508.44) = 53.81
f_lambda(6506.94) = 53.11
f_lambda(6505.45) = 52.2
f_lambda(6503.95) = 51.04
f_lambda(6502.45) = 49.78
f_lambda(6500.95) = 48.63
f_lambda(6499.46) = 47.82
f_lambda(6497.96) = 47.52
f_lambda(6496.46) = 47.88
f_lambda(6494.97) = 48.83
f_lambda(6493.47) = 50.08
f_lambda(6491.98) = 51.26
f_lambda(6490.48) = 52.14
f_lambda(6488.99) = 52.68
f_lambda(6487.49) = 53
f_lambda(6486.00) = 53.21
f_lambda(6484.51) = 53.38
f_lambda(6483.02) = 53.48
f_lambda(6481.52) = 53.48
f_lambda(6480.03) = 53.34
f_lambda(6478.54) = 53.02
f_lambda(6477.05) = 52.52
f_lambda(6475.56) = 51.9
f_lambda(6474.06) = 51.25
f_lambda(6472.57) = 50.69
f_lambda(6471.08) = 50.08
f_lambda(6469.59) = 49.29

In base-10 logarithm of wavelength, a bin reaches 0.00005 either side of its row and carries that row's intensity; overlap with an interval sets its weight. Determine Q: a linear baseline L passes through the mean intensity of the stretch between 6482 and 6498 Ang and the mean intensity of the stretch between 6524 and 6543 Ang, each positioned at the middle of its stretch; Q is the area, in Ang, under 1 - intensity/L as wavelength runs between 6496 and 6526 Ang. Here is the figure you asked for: 0.9 Ang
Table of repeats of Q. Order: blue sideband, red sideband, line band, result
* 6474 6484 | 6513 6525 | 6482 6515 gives 1.1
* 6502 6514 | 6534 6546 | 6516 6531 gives 0.3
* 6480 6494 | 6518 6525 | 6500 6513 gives 0.3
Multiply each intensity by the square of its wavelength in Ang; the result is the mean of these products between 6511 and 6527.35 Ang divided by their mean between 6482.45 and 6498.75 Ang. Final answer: 1.1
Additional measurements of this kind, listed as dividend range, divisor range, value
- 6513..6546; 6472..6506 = 1.12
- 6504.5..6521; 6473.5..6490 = 1.03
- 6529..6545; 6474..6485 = 1.12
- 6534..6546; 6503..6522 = 1.10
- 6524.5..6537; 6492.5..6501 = 1.18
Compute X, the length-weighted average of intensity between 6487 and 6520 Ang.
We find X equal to 51.9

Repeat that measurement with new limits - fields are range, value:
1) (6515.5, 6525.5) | 54.2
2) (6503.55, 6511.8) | 53.3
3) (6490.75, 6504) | 49.2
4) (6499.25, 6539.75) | 54.6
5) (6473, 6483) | 52.5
